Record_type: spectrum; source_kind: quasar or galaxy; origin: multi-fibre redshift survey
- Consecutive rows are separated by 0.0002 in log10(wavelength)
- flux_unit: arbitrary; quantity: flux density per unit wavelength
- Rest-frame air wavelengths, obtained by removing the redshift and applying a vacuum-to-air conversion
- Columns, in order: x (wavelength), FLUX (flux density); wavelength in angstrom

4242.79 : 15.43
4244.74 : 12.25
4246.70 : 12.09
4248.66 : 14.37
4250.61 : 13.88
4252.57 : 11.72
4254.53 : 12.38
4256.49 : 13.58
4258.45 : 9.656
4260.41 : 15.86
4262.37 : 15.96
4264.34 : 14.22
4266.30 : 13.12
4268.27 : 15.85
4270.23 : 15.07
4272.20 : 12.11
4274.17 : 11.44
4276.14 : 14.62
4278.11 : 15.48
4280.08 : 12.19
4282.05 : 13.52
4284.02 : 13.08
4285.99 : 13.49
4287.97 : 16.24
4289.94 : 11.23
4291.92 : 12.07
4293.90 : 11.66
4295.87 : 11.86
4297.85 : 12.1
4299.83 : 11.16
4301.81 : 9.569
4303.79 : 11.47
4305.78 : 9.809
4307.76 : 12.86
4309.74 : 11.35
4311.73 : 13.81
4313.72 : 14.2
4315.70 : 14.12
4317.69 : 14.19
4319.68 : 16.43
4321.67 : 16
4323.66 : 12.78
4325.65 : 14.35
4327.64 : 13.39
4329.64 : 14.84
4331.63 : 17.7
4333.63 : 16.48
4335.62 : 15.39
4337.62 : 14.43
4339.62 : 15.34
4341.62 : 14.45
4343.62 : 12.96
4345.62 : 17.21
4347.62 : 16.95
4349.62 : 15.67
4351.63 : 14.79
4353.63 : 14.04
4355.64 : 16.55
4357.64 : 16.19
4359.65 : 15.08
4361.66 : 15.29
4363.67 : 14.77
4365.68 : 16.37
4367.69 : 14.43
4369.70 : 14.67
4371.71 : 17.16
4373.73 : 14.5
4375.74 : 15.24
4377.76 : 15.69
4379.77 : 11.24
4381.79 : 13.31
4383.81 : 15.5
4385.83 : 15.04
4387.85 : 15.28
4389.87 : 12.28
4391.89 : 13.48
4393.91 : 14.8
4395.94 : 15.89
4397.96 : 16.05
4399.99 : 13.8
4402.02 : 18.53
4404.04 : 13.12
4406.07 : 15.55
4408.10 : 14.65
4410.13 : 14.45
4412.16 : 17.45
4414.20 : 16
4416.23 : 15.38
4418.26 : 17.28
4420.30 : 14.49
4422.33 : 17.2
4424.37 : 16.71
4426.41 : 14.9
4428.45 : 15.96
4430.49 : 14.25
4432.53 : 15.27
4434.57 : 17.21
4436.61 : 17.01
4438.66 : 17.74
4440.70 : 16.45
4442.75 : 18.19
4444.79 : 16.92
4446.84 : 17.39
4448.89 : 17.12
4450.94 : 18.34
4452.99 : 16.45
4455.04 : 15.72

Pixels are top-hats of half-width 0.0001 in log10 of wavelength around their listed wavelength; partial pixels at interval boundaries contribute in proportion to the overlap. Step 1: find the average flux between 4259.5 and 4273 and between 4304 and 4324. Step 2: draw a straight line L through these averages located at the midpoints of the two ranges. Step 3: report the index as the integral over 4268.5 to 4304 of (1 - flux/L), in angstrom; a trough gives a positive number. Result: 3.5 angstrom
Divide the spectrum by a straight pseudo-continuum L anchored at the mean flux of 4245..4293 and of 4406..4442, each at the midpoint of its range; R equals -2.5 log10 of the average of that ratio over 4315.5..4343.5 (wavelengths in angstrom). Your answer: -0.04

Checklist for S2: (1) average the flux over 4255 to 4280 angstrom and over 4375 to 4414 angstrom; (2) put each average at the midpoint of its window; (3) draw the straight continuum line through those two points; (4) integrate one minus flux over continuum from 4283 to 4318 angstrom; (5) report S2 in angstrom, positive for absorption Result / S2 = 4.1 angstrom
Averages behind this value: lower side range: 13.8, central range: 12.4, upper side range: 14.8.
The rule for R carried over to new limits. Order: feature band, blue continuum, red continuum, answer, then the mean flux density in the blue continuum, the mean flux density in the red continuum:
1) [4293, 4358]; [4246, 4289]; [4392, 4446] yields 0.04 mag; 13.6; 15.9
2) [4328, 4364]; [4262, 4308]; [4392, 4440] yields -0.09 mag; 12.9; 15.8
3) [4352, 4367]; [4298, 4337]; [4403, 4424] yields -0.07 mag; 13.7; 15.6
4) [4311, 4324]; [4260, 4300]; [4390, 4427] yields -0.04 mag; 13.5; 15.5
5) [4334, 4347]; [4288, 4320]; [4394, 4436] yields -0.12 mag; 12.4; 15.7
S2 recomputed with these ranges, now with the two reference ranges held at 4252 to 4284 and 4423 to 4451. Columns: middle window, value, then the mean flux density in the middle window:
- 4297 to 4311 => 2.9 angstrom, 11.2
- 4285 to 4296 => 0.9 angstrom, 12.8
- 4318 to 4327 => -0.1 angstrom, 14.8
